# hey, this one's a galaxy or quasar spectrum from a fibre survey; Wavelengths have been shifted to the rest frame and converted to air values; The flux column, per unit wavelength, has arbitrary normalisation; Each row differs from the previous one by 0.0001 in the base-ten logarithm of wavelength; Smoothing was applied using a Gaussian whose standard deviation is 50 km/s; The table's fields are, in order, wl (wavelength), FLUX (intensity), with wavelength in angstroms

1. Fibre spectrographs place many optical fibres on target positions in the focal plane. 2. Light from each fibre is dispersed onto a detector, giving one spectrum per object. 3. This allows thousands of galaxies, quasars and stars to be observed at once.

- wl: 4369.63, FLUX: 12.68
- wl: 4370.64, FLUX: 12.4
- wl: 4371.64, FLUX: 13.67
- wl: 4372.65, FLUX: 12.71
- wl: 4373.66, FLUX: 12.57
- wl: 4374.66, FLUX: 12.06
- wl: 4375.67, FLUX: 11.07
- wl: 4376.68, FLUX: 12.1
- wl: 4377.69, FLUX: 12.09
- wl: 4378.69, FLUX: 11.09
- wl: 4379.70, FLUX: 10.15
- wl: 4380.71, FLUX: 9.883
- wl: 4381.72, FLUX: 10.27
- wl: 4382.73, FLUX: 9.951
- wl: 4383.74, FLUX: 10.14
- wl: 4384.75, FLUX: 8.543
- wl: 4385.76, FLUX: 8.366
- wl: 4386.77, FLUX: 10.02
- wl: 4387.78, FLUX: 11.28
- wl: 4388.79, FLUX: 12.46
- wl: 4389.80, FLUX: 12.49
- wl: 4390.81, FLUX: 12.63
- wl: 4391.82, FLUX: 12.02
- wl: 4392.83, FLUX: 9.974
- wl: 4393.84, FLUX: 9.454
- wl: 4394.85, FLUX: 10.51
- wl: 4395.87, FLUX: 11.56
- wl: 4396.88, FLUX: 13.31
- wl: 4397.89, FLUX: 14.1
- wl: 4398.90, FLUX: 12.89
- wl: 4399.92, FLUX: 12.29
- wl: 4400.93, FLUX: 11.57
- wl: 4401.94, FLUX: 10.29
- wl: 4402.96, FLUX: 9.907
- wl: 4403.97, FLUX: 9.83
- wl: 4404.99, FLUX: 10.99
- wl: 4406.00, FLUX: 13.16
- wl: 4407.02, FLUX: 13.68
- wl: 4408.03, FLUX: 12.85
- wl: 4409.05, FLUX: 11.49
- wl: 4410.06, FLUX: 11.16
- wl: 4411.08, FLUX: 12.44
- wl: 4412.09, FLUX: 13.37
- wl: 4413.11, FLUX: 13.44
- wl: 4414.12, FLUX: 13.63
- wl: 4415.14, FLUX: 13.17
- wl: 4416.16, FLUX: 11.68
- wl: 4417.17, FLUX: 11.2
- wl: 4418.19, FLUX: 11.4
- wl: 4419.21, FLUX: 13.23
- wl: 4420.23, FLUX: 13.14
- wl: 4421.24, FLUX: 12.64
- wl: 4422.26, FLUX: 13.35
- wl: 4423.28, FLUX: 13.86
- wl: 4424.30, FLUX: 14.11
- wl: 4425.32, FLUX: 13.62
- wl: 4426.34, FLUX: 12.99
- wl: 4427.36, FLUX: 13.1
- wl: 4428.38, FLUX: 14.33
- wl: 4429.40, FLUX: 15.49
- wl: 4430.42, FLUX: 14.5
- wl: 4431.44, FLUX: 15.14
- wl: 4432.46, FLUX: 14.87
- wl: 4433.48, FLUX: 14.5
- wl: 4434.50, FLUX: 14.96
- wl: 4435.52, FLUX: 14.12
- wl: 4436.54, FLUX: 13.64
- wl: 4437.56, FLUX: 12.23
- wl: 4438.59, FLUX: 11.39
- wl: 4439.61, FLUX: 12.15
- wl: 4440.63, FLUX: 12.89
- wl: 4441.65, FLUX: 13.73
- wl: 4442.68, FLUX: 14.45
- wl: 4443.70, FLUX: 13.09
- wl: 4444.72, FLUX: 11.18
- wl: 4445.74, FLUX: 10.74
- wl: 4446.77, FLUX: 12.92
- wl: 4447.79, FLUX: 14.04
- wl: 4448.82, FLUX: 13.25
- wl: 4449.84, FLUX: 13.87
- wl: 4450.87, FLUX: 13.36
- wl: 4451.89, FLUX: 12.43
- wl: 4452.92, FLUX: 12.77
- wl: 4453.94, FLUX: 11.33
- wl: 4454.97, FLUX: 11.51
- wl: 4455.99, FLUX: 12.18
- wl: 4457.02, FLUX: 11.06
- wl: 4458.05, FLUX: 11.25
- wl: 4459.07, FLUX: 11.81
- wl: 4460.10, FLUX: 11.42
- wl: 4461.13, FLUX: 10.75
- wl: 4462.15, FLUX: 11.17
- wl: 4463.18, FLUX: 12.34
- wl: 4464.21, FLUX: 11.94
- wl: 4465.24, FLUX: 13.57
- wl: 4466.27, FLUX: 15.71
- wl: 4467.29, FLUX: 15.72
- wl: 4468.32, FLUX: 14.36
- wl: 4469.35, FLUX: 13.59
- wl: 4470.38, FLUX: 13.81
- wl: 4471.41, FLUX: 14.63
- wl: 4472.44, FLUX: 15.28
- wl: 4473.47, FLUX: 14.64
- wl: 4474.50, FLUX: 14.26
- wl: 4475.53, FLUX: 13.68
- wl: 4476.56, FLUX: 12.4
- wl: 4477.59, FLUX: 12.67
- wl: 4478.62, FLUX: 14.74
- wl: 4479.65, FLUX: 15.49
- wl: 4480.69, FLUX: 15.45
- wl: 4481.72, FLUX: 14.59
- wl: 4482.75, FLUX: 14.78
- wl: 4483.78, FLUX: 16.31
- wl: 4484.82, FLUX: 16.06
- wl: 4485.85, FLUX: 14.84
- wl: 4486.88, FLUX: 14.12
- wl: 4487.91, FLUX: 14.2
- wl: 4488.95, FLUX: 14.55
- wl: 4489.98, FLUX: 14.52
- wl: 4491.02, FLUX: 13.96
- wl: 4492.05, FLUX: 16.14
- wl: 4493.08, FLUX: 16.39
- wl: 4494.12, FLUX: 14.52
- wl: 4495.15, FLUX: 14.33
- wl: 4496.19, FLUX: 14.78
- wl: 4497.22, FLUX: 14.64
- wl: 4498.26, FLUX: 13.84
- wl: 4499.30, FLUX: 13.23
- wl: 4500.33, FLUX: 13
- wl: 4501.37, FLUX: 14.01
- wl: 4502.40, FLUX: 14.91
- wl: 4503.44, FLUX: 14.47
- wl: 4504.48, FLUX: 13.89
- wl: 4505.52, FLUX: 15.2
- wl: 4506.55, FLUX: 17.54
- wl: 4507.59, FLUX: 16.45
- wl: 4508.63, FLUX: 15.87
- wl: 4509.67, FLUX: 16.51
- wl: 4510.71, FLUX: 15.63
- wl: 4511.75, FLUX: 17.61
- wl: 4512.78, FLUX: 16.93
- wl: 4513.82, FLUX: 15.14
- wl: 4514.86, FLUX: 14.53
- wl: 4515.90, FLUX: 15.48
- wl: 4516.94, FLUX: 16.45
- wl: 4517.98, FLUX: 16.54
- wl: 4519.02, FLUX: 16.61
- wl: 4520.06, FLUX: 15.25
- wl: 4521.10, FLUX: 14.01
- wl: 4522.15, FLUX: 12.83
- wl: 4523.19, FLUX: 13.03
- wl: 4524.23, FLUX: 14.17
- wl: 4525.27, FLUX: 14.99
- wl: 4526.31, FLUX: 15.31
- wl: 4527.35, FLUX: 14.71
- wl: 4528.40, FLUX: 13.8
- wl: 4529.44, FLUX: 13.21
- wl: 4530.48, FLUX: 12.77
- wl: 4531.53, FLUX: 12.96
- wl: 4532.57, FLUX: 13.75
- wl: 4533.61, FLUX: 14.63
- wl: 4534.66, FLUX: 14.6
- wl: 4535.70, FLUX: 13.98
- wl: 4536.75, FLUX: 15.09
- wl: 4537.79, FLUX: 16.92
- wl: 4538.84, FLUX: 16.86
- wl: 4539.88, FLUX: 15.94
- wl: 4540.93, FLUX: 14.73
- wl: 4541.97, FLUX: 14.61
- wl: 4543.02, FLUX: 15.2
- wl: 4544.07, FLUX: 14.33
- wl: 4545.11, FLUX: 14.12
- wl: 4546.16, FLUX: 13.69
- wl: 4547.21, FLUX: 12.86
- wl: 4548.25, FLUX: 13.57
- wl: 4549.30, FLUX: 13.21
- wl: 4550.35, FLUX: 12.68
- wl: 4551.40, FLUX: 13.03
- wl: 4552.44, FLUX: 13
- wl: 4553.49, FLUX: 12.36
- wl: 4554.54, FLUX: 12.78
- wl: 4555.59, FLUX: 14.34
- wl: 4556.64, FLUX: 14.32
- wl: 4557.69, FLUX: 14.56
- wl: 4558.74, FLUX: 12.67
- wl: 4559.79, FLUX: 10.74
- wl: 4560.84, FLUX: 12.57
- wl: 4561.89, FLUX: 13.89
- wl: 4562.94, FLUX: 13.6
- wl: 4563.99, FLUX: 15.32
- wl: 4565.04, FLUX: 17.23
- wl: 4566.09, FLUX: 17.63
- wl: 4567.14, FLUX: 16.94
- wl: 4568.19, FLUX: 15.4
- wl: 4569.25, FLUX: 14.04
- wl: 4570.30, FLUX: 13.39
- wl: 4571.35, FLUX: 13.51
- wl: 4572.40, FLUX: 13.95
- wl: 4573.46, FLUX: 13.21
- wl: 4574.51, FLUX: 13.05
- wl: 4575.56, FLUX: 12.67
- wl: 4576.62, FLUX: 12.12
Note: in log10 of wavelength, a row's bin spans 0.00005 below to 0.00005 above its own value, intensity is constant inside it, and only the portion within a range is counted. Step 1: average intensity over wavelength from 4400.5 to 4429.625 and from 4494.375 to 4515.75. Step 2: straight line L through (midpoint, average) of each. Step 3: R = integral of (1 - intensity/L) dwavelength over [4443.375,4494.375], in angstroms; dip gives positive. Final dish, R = 1.91 angstroms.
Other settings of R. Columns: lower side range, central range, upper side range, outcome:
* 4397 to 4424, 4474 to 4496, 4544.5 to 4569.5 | -2.5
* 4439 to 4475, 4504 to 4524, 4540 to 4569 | -2.8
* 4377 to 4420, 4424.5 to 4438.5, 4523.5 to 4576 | -2.2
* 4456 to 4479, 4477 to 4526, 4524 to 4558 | -4.9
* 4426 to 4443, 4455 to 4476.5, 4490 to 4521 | 2.0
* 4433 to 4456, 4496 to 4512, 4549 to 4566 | -2.1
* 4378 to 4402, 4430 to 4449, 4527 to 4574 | -2.1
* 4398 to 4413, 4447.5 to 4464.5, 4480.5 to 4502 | 1.8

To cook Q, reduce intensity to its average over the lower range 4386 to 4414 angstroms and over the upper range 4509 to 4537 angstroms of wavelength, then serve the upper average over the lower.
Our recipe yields 1.26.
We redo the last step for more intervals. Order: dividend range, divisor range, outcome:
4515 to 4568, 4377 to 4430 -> 1.20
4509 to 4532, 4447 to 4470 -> 1.18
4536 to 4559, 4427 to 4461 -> 1.09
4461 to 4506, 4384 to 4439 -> 1.15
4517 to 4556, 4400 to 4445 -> 1.10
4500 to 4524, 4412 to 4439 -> 1.14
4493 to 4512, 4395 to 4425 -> 1.21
